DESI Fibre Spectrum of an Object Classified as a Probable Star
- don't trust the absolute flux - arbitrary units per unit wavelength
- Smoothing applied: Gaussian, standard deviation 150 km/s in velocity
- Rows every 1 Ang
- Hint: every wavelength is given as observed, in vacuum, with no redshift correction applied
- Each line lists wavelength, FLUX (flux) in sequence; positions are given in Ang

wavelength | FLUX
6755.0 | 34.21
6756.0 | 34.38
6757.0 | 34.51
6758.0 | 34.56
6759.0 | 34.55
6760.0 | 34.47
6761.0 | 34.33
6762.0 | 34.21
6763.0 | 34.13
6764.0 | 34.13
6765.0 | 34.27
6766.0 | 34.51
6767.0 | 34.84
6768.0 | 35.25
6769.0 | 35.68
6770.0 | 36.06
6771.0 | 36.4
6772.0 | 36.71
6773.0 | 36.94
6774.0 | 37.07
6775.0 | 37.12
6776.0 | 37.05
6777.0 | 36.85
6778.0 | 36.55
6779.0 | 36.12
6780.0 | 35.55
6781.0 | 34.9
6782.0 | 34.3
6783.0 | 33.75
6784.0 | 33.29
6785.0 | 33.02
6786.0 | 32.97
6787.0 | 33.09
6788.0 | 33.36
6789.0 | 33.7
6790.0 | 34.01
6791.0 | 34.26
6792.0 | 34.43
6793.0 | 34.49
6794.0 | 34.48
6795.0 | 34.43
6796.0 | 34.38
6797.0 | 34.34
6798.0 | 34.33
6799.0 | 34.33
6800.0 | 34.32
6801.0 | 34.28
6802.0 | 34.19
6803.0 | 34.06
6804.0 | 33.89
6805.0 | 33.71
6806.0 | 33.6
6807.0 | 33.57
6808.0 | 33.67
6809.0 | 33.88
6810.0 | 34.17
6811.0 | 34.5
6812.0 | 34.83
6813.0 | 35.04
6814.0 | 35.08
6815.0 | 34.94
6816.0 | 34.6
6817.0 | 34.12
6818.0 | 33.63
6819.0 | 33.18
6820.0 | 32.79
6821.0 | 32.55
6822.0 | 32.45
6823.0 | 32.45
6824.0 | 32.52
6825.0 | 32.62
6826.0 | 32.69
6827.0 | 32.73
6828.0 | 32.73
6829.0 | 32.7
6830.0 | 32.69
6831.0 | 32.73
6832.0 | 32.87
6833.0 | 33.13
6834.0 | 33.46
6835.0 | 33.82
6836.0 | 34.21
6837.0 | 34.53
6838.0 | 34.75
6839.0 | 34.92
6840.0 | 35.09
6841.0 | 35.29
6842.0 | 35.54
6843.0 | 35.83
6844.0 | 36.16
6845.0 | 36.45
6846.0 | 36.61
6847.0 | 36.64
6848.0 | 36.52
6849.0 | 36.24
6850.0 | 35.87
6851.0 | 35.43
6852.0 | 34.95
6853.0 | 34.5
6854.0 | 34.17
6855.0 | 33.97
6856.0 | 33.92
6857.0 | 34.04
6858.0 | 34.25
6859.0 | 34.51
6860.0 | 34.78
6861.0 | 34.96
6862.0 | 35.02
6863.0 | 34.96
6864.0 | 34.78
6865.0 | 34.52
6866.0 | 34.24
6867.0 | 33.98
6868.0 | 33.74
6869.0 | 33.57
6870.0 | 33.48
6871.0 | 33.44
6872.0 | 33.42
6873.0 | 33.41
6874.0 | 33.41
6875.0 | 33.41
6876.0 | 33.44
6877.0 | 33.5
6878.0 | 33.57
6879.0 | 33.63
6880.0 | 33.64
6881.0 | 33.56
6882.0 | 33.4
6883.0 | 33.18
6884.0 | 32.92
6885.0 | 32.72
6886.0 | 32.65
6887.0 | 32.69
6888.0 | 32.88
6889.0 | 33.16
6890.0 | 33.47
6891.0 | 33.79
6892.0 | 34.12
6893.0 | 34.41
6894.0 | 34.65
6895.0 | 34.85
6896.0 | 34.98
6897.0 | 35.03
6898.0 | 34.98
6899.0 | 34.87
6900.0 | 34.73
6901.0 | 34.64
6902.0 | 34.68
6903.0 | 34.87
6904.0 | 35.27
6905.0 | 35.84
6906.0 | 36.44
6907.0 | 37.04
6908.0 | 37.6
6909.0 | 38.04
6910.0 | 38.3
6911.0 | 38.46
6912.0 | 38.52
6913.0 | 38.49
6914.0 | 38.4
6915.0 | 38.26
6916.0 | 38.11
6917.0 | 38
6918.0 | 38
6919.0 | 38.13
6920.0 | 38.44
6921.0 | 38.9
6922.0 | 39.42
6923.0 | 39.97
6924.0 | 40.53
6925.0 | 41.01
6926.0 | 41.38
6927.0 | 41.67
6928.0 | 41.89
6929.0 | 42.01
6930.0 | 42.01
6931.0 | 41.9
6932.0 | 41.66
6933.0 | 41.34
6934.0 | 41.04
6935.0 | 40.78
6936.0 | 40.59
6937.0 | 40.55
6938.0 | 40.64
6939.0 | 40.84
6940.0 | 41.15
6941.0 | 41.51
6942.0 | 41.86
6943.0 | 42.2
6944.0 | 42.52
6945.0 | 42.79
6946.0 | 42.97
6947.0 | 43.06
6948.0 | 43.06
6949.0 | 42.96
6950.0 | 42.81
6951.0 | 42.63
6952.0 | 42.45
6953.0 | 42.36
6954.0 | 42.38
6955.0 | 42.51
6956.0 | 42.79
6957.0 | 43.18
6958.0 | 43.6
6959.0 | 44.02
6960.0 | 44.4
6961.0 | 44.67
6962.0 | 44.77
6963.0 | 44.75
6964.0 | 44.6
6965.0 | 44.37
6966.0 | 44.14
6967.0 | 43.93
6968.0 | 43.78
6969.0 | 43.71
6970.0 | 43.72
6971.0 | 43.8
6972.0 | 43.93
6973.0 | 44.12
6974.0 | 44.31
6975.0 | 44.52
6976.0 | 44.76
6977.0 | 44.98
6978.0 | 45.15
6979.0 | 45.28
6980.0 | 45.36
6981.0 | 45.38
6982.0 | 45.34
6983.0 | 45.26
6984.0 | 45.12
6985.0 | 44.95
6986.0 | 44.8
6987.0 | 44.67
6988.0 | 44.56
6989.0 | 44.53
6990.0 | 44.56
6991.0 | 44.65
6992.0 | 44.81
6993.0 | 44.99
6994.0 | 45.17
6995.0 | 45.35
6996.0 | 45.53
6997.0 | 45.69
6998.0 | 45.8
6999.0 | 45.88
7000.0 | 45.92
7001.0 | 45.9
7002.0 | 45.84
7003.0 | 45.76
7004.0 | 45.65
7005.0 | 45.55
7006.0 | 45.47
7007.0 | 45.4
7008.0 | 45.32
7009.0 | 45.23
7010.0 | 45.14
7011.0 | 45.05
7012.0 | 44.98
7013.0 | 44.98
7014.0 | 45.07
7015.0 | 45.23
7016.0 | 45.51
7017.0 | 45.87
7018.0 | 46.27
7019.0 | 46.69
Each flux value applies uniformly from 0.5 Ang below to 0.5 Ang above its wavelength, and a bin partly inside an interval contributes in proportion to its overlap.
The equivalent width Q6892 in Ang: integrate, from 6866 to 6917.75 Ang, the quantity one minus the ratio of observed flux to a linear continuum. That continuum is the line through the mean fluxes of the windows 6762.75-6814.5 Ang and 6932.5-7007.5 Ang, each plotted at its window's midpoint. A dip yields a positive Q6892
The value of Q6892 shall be 6.6 Ang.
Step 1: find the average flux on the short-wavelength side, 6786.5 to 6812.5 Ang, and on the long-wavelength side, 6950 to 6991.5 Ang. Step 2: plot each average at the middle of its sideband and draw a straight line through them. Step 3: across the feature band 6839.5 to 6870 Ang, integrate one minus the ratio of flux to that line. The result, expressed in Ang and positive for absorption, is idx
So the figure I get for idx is 1.9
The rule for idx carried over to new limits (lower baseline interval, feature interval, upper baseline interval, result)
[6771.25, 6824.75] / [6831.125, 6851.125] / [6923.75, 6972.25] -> 0.9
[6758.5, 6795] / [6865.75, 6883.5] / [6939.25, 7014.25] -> 2.7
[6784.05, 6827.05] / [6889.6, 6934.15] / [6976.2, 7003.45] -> 2.9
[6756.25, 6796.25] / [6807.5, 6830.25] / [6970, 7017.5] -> 2.1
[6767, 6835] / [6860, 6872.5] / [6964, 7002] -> 1.3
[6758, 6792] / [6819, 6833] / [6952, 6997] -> 1.7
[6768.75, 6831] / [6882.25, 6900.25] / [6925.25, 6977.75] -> 2.5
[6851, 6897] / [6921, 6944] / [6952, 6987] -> -0.5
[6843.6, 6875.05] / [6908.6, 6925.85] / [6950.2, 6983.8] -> 0.4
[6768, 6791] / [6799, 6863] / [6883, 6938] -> 3.2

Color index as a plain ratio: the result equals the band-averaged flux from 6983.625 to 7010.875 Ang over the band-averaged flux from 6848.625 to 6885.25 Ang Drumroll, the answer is 1.3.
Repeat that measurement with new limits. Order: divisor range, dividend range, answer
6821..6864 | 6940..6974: 1.26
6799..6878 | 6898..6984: 1.21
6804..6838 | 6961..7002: 1.34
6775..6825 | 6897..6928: 1.11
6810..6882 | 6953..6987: 1.30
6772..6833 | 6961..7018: 1.32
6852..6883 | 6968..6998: 1.32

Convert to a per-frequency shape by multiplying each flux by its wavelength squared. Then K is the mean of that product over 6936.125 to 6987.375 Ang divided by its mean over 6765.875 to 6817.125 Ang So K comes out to 1.32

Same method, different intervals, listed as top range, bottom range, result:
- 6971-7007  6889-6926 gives 1.25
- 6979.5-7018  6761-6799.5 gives 1.38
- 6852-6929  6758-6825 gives 1.06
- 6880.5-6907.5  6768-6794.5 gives 1.01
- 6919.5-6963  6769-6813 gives 1.26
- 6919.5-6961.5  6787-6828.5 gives 1.29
